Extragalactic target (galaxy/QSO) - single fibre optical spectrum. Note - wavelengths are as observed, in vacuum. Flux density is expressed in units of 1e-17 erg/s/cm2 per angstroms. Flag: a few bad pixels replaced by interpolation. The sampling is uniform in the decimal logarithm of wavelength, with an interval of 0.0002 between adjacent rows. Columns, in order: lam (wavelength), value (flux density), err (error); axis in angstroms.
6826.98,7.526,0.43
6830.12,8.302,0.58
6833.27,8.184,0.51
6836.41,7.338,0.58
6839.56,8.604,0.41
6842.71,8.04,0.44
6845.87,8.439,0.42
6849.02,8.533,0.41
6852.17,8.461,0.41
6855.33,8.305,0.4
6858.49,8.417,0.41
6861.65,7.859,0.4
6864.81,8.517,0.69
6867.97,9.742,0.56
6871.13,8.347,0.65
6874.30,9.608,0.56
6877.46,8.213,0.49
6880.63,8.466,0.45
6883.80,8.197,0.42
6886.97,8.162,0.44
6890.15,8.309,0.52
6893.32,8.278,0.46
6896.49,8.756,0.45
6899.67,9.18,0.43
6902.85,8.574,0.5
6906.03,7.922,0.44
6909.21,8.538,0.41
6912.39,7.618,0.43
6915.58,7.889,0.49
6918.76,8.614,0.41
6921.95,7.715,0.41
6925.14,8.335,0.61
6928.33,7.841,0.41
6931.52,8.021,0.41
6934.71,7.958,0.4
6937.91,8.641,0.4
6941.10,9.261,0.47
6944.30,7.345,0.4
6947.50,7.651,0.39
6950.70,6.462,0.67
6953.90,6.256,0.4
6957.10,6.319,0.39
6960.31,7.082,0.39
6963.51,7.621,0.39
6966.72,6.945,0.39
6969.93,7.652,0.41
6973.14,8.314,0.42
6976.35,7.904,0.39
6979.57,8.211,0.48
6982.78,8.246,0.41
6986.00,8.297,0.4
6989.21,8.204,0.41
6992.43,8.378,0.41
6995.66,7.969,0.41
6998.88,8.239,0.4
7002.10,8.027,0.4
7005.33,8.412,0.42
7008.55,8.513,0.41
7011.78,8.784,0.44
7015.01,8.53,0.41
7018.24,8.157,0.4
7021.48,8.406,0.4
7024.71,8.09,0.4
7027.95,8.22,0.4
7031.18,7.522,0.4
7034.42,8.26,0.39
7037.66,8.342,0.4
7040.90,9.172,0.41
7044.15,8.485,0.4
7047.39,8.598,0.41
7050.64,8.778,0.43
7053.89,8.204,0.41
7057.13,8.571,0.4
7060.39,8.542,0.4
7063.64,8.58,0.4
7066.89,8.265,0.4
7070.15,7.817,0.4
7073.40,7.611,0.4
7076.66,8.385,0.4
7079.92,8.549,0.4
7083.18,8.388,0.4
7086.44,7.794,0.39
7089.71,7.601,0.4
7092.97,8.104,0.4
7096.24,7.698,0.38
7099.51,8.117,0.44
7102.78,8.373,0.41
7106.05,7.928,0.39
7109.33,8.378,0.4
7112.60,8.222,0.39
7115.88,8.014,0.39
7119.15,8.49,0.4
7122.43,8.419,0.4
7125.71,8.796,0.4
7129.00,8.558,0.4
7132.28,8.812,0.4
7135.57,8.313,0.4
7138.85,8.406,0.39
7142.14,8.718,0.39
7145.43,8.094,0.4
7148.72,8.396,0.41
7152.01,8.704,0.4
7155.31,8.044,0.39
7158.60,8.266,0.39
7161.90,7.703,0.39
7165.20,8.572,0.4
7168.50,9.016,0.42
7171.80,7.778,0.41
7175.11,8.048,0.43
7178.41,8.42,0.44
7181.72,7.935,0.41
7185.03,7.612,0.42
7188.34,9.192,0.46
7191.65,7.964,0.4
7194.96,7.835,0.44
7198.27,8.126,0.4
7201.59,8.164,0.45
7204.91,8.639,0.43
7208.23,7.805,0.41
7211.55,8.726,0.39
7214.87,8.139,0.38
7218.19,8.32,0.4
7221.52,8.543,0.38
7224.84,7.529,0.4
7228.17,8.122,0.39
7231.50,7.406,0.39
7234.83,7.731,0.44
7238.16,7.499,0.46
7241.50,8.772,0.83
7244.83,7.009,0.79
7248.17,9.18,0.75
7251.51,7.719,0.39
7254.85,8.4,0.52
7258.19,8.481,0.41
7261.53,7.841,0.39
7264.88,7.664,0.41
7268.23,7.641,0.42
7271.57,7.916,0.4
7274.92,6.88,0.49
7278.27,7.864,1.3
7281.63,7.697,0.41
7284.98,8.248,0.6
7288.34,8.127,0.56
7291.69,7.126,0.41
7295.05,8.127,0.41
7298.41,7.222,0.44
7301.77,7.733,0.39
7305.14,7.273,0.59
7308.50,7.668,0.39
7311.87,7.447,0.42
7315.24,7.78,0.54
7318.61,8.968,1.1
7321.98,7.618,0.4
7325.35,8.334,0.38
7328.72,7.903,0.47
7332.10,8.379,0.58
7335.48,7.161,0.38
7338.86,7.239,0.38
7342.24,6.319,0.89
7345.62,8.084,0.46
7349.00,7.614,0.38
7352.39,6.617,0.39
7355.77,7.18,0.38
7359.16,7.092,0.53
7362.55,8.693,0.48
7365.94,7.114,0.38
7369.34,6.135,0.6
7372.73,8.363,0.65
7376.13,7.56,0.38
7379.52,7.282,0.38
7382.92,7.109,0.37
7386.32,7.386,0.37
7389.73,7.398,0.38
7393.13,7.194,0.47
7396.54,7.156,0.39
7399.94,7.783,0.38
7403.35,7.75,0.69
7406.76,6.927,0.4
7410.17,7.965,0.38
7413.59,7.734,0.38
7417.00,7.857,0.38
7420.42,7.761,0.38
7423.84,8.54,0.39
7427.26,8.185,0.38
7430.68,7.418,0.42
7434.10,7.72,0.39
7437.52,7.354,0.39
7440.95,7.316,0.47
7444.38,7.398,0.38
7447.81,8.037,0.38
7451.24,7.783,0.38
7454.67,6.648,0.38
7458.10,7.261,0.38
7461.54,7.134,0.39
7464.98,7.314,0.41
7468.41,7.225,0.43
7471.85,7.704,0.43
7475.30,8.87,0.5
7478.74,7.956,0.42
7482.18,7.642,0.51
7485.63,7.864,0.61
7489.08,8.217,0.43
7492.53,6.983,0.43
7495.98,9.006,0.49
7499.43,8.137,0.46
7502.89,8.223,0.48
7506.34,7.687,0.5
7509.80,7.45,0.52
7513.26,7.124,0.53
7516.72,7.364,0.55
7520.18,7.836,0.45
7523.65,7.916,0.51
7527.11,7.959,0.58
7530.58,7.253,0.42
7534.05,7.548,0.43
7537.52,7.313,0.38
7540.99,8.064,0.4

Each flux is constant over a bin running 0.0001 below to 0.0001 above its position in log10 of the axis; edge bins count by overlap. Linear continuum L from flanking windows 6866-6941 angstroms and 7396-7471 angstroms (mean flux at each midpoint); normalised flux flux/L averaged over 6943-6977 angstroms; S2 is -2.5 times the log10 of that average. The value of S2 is 0.15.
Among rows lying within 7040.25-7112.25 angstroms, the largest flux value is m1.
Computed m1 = 9.172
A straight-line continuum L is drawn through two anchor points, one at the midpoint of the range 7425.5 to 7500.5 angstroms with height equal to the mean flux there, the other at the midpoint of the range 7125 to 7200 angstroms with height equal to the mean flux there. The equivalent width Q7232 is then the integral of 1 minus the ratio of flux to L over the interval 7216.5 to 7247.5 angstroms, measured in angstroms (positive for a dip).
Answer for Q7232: 0.9 angstroms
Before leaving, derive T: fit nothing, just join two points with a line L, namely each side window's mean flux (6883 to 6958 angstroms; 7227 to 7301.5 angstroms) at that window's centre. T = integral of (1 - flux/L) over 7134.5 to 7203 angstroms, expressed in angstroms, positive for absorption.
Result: -3.15 angstroms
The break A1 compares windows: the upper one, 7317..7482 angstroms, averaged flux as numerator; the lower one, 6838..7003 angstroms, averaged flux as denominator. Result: 0.93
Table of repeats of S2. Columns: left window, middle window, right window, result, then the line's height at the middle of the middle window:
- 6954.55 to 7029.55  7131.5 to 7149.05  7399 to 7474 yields -0.08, 7.86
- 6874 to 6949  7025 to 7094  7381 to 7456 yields -0.03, 8.07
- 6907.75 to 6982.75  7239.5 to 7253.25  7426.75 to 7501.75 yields -0.06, 7.72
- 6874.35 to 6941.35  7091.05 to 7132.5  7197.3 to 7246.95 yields -0.02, 8.14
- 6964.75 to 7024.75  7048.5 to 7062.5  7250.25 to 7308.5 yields -0.06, 8.08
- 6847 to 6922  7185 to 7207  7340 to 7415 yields -0.07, 7.77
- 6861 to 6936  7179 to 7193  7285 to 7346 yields -0.04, 7.91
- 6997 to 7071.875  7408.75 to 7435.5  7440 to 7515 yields -0.02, 7.77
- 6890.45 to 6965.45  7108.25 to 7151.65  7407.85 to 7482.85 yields -0.08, 7.82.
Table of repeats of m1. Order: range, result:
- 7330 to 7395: 8.693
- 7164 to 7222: 9.192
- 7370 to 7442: 8.54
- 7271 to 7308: 8.248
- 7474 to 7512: 9.006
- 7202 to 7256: 9.18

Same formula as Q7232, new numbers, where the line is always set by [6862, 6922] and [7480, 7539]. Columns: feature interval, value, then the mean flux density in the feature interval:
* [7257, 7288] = 0.8 angstroms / 7.81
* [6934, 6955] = 1.8 angstroms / 7.67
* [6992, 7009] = 0.2 angstroms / 8.23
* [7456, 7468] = 0.9 angstroms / 7.22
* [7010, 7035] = 0.2 angstroms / 8.25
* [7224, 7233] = 0.4 angstroms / 7.7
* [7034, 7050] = -0.6 angstroms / 8.61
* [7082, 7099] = 0.6 angstroms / 7.92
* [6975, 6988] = 0.3 angstroms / 8.17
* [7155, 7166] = 0.0 angstroms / 8.13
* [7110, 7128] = -0.4 angstroms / 8.39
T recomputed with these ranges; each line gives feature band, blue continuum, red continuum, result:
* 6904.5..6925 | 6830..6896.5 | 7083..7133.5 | 0.7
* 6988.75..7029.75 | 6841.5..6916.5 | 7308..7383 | -0.5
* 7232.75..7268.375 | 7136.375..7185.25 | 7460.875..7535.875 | 0.6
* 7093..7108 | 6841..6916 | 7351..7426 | 0.0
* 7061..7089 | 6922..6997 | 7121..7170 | 0.1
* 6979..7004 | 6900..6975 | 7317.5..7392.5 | -1.4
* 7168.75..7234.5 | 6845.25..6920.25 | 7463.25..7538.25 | -0.3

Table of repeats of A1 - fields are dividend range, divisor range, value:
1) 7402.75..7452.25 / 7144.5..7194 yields 0.94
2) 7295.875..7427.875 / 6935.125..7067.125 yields 0.94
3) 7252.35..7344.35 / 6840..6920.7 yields 0.92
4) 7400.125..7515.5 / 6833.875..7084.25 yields 0.94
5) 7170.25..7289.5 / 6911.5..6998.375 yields 1.03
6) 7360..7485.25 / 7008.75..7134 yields 0.91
